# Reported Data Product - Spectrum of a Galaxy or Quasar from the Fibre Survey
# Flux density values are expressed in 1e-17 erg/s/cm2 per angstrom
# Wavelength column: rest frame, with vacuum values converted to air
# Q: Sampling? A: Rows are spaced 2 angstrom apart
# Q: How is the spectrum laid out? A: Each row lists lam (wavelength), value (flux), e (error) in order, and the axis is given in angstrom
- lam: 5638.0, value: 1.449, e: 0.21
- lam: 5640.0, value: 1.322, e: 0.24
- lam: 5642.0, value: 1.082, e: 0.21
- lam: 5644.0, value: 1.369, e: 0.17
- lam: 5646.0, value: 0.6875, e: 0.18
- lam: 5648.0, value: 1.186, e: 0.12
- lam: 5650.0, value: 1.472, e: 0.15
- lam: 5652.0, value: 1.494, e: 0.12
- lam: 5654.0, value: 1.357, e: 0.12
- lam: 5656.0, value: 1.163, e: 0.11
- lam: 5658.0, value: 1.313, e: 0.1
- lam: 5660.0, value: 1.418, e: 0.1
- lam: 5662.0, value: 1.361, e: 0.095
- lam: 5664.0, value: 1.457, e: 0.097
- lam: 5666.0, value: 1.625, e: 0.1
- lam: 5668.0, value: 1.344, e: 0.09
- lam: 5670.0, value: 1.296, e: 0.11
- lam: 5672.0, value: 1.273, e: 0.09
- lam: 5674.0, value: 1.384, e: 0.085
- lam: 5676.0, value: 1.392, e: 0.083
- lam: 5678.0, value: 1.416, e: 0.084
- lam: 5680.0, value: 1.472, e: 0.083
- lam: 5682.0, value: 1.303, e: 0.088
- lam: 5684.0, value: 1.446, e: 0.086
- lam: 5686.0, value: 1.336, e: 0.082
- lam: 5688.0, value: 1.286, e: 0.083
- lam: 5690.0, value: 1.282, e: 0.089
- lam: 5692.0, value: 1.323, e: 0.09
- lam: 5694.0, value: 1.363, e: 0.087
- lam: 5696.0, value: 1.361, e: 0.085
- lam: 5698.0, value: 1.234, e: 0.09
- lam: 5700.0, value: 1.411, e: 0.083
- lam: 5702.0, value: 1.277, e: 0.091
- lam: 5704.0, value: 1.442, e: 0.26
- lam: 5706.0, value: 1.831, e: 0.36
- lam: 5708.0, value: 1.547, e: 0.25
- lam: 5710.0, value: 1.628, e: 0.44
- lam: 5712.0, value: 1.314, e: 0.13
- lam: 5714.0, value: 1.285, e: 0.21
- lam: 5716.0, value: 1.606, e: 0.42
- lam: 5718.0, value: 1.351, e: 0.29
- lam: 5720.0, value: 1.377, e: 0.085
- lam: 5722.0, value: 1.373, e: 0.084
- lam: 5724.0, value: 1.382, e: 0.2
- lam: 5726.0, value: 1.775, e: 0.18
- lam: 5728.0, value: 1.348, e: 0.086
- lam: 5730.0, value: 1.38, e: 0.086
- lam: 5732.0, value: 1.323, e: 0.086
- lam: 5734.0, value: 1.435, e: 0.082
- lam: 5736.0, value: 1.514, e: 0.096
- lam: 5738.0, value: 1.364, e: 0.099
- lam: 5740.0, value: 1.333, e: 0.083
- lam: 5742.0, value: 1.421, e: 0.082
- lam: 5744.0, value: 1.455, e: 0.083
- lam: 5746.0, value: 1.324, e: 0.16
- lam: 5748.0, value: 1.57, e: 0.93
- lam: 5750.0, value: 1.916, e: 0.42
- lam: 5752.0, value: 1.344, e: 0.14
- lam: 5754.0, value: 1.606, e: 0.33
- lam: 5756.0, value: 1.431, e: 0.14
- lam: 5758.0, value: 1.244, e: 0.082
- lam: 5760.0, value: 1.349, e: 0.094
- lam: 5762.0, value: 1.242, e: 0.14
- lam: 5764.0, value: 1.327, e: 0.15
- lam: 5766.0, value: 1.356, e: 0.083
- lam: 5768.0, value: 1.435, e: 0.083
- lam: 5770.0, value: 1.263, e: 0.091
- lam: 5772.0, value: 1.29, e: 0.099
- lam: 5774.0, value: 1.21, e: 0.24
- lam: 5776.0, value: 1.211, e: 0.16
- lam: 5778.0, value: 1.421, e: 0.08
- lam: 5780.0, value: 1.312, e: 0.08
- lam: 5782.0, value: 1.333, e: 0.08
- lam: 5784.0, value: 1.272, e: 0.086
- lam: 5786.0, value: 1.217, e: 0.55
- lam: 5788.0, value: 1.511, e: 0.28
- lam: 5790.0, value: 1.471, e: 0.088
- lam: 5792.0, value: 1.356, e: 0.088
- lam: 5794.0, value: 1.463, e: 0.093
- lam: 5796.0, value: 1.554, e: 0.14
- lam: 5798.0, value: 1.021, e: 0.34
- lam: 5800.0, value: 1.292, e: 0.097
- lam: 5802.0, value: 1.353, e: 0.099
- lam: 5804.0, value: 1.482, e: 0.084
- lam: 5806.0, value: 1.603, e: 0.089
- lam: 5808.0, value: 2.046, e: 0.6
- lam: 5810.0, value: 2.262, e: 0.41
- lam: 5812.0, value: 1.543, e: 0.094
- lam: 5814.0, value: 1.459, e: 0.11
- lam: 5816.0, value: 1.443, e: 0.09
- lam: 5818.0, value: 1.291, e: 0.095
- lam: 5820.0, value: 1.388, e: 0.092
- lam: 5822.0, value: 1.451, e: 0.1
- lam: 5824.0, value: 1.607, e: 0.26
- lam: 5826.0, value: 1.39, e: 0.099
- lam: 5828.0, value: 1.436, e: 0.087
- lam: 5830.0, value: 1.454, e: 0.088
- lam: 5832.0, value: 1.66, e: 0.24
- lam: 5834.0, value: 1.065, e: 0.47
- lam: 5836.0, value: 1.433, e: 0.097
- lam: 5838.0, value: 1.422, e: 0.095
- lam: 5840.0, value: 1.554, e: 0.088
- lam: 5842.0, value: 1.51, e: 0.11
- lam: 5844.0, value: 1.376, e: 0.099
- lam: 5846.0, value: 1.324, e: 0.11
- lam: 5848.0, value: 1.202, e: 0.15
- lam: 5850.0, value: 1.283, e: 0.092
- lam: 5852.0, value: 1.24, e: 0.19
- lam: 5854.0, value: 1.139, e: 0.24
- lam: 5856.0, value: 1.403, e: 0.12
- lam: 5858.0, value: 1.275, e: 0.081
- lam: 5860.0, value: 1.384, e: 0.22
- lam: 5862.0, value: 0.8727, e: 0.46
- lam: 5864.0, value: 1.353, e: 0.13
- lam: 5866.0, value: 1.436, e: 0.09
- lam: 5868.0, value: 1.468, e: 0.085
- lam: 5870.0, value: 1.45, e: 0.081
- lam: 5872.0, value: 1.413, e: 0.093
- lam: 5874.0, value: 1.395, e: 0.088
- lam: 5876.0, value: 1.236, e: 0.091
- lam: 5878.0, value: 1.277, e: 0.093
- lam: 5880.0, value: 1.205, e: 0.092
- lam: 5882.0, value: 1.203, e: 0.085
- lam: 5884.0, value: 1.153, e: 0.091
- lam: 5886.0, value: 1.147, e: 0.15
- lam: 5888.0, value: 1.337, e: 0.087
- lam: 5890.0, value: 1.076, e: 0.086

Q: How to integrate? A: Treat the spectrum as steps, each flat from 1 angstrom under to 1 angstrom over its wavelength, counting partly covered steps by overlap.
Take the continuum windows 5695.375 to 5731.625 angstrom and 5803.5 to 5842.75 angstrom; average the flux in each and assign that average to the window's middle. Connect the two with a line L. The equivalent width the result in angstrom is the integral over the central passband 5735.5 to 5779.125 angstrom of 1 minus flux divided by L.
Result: 2.45 angstrom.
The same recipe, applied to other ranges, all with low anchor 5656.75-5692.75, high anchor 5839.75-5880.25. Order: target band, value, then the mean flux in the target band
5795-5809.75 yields -2.00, 1.52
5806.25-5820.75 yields -3.27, 1.64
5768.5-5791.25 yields 0.36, 1.32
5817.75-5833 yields -1.57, 1.47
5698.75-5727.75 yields -2.22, 1.47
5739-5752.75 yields -1.32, 1.48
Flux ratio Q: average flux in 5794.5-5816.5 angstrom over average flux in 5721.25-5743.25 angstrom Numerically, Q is 1.09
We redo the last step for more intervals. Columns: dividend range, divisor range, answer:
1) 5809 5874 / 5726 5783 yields 1.01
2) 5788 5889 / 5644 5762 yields 1.00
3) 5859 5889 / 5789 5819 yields 0.85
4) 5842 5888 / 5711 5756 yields 0.89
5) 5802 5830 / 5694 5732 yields 1.09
